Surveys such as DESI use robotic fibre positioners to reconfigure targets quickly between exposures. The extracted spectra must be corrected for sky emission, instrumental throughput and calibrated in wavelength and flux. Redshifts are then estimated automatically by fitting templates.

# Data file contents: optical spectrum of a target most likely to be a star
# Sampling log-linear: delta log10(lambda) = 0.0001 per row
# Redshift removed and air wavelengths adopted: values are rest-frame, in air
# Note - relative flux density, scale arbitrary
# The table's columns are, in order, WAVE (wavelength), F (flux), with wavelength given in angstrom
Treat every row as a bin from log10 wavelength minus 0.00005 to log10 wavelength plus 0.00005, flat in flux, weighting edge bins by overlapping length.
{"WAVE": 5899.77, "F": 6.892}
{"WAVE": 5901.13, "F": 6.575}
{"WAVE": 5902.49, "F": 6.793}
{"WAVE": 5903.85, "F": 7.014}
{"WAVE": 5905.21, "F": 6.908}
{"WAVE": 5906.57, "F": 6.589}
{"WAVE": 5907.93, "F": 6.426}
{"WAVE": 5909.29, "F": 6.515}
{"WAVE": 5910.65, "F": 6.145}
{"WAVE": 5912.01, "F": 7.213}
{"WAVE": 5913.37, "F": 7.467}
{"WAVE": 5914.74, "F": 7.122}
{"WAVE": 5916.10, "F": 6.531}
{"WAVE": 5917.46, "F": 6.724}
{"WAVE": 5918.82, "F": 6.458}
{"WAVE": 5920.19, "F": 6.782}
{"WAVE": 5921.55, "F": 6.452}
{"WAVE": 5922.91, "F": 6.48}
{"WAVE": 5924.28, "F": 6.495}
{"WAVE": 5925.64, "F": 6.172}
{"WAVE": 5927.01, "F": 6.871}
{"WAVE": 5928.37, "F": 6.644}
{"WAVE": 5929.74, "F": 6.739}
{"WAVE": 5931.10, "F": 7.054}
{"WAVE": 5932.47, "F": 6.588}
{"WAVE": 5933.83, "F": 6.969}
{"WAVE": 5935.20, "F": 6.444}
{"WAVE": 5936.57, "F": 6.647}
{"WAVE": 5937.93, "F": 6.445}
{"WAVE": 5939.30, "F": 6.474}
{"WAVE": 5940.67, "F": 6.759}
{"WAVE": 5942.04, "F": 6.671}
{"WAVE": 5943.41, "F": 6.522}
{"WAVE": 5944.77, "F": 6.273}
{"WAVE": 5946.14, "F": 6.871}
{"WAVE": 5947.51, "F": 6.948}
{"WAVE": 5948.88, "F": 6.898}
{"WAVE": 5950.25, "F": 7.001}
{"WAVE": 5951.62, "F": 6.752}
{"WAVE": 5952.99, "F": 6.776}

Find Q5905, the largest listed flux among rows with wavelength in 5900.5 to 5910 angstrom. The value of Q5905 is 7.014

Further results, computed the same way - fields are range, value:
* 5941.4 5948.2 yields 6.948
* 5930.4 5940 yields 7.054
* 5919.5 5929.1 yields 6.871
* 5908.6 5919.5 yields 7.467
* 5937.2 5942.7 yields 6.759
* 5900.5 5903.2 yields 6.793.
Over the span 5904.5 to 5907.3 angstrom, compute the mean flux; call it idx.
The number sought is 6.74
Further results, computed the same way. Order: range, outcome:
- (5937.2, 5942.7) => 6.59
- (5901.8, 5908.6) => 6.74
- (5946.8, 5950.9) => 6.95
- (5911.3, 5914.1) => 7.31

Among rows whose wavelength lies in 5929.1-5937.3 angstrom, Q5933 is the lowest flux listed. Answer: 6.444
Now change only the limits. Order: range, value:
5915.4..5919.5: 6.458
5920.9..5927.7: 6.172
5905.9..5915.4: 6.145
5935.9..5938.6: 6.445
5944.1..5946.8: 6.273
